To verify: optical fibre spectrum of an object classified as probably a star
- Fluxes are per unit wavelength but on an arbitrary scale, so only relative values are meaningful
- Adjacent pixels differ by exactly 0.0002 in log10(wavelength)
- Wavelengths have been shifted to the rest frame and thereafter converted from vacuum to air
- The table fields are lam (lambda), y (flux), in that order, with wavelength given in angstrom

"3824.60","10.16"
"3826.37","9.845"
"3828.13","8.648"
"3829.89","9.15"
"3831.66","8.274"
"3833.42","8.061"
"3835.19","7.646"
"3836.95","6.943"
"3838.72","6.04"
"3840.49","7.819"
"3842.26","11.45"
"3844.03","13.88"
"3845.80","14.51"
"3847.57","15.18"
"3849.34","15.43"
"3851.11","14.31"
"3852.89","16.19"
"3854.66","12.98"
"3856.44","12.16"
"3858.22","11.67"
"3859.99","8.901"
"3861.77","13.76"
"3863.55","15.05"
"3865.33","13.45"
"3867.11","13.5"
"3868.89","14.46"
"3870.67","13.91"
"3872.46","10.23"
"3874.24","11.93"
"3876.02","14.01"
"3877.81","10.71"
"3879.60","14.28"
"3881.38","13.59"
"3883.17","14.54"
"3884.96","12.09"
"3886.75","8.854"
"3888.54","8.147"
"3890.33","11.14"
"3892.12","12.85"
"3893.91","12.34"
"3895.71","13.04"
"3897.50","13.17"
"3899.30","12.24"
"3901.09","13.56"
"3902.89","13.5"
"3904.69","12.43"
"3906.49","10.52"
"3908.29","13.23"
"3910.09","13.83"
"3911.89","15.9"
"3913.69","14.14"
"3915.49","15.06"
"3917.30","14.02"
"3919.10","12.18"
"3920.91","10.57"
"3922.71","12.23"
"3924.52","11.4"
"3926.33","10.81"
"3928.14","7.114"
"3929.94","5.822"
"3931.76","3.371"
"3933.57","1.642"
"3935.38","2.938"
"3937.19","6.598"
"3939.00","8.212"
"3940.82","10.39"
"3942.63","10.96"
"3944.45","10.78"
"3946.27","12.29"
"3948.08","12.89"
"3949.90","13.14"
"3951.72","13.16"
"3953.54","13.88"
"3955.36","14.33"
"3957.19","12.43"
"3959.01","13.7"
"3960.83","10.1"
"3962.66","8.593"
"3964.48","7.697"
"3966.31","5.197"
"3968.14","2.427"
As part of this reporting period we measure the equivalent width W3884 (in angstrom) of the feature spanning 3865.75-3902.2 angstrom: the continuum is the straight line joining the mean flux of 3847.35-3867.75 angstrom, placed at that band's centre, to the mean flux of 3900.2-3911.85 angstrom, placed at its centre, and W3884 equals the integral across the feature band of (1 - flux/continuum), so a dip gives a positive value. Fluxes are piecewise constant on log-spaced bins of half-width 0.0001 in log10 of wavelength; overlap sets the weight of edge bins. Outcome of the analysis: 2.2 angstrom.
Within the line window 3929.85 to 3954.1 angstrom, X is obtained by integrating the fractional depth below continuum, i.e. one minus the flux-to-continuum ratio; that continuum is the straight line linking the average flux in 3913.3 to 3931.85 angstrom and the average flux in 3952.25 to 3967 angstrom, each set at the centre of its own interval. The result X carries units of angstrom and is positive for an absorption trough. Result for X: 4.04 angstrom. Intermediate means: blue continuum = 10.8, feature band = 9.05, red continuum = 10.9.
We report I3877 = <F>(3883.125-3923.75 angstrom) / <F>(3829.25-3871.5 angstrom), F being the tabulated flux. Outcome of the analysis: 1.06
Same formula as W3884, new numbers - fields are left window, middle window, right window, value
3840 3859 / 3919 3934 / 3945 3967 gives 4.6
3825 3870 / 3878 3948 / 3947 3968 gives 1.3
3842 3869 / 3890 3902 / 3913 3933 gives -1.0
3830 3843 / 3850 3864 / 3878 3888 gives -4.5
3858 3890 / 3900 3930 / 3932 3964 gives -3.0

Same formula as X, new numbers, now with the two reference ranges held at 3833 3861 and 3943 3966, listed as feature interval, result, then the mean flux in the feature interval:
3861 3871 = -2.1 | 14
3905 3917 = -2.2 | 13.7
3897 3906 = -1.0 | 12.9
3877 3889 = -0.3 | 11.9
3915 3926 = -0.7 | 12.4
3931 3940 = 5.4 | 4.63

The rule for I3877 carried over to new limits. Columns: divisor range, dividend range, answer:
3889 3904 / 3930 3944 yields 0.51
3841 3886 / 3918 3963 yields 0.76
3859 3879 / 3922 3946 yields 0.62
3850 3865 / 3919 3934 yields 0.63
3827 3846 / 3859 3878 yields 1.40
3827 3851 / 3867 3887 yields 1.23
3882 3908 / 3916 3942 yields 0.70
